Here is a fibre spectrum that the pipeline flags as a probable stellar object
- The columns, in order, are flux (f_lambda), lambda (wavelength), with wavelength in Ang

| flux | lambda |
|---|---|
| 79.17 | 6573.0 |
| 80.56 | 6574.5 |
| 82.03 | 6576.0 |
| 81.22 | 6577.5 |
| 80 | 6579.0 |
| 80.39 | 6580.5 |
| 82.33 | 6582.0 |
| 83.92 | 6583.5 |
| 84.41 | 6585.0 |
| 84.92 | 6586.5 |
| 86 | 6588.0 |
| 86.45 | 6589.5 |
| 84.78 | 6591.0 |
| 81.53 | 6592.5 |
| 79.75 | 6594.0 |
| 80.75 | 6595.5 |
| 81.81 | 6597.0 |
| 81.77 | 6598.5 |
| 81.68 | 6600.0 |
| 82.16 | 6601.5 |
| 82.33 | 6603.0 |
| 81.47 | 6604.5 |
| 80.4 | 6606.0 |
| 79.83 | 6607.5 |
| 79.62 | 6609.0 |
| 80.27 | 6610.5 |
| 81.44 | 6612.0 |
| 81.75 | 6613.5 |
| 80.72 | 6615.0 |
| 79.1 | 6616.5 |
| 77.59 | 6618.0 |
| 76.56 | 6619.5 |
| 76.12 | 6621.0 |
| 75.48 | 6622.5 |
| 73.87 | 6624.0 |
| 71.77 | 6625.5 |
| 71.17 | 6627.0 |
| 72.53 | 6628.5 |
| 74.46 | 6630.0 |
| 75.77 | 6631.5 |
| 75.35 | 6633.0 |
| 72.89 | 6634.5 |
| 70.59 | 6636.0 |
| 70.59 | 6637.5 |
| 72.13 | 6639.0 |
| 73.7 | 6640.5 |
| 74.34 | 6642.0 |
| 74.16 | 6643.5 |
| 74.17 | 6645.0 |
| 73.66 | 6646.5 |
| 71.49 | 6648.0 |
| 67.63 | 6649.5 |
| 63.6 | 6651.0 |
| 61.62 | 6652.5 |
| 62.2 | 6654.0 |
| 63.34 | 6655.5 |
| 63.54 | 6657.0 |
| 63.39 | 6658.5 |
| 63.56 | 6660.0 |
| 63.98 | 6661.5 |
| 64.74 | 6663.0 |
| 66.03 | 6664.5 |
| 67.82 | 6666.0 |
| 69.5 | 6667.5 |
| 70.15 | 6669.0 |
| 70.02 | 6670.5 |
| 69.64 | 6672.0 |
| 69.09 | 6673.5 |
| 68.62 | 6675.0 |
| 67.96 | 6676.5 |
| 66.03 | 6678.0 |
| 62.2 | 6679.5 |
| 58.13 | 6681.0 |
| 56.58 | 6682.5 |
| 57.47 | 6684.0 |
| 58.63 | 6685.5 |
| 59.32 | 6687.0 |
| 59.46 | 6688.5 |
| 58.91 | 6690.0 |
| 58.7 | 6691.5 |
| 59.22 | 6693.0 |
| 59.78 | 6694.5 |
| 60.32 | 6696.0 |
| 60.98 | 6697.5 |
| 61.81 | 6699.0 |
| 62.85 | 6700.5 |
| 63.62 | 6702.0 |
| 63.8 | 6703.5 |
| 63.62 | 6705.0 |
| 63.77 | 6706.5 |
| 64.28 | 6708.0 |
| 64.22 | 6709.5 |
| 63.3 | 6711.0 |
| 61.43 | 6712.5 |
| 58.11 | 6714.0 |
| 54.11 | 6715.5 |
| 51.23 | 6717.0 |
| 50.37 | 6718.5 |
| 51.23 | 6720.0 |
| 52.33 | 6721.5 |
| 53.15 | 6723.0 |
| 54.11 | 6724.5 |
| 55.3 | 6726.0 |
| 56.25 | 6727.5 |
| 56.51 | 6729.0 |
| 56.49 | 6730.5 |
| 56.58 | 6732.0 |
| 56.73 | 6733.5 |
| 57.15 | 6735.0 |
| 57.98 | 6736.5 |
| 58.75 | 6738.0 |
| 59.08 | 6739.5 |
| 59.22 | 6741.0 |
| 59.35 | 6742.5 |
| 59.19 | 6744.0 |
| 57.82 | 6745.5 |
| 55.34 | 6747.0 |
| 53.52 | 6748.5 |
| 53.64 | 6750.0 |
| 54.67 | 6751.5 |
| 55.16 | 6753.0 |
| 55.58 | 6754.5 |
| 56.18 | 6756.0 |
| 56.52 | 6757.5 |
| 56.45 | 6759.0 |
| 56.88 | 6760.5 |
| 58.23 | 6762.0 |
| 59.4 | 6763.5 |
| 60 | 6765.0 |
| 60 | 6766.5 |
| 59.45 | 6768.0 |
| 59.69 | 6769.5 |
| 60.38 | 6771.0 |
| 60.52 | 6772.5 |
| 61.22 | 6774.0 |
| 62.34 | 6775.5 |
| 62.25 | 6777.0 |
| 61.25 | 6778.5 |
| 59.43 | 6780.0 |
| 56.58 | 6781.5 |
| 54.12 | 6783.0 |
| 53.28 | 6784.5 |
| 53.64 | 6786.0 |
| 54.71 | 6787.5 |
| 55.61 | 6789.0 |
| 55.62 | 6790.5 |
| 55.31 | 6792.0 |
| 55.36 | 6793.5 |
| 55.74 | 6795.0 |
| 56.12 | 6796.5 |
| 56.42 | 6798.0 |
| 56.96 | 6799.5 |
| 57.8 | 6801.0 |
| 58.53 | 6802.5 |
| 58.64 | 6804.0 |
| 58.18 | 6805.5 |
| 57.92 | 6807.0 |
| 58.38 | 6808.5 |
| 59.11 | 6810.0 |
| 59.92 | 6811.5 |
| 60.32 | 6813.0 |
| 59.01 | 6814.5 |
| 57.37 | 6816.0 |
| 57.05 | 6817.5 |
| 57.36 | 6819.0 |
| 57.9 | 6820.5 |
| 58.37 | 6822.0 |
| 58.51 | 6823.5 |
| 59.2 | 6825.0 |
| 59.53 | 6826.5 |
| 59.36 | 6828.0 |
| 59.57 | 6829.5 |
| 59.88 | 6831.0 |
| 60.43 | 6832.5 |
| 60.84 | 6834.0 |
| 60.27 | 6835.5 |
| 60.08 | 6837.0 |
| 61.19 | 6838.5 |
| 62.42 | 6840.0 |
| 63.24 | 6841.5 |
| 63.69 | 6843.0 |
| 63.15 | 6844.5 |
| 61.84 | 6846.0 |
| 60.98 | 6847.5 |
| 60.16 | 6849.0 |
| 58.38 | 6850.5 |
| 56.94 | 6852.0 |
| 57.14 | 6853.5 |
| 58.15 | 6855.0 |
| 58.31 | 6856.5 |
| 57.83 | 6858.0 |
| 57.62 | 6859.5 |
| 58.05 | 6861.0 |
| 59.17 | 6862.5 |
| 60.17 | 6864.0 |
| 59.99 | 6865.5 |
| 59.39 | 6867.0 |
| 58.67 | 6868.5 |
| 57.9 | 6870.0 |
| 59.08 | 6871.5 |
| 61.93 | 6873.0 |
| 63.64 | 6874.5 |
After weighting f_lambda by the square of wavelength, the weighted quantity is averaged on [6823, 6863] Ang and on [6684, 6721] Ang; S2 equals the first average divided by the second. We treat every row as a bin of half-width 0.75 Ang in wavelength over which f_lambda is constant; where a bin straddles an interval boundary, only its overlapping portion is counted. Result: 1.05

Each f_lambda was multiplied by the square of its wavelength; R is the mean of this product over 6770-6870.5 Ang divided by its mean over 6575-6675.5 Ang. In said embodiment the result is 0.83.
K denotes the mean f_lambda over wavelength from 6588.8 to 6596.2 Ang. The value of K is 82.6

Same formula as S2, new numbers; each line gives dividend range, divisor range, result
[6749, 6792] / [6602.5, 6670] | 0.83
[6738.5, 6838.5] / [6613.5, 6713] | 0.90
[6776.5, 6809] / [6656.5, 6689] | 0.91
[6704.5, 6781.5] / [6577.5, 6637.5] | 0.76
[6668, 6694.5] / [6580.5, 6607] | 0.78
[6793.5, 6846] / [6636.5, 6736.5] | 0.98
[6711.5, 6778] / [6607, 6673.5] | 0.82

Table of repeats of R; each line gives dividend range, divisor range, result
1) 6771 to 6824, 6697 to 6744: 1.01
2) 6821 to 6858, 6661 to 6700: 0.99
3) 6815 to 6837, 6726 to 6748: 1.05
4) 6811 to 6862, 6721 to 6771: 1.07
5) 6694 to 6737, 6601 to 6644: 0.78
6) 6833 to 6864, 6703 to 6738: 1.08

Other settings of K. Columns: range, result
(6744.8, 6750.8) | 55.1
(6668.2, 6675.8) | 69.5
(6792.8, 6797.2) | 55.7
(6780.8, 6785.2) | 54.7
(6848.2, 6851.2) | 59.3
